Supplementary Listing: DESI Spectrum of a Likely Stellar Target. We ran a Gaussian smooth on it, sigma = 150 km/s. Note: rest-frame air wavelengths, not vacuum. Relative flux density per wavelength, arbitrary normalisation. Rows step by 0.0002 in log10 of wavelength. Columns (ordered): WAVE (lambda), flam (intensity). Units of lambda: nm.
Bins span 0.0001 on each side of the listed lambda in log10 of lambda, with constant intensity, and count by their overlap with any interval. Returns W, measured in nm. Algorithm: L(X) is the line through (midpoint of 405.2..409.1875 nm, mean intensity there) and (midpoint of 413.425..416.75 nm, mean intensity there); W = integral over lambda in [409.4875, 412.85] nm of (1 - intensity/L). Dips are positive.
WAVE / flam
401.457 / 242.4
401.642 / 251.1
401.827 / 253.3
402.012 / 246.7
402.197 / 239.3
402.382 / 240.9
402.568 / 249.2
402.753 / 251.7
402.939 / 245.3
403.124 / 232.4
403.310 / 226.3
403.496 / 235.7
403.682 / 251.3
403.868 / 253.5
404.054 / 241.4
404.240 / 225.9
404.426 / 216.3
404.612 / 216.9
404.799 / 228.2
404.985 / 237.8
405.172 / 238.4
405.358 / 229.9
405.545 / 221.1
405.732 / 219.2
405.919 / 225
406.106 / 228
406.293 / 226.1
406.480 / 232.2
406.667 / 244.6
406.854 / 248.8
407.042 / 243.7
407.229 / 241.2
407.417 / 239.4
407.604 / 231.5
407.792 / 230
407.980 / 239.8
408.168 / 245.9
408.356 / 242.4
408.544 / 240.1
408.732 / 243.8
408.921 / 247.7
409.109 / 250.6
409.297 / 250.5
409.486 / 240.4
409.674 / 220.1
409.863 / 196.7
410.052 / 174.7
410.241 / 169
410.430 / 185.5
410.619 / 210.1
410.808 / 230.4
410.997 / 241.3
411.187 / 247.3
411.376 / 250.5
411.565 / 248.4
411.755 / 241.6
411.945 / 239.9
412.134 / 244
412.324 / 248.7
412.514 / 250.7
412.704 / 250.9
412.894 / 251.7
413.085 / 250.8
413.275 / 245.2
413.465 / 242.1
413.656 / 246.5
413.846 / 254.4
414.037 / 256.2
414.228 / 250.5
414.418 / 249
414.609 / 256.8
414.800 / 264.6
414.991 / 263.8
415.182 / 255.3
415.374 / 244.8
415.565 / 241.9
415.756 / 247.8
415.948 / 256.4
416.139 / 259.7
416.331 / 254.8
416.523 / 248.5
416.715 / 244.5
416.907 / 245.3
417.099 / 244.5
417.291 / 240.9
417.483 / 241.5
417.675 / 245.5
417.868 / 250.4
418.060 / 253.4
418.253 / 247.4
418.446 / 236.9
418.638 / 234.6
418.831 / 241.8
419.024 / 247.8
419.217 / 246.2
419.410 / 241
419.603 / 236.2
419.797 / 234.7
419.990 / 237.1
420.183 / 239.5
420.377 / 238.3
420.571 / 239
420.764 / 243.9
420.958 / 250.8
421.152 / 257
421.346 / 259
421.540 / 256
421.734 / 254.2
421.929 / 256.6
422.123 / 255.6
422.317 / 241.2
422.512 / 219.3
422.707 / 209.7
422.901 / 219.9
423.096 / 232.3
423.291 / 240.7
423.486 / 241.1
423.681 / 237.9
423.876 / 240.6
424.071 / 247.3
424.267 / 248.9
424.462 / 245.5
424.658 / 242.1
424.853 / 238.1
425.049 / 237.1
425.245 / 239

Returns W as 0.24 nm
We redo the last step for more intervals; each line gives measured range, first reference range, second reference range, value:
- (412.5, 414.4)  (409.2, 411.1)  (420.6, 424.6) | -0.26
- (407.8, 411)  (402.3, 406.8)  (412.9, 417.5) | 0.22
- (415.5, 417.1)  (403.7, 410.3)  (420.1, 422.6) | -0.05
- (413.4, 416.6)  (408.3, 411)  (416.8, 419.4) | -0.23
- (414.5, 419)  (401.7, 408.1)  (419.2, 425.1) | -0.17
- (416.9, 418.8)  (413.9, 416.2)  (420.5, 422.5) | 0.06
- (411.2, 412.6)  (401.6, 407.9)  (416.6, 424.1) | -0.04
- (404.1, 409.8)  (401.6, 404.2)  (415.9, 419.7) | 0.22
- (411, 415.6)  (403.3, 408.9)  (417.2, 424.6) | -0.21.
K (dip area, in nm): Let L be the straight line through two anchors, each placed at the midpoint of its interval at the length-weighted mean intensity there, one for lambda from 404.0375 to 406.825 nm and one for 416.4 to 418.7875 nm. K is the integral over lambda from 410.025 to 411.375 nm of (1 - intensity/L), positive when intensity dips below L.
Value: 0.13 nm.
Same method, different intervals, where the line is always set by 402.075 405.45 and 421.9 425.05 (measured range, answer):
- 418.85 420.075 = -0.014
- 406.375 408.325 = -0.022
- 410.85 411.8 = -0.032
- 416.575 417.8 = -0.033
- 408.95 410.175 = 0.077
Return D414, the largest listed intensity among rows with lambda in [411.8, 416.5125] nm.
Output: 264.6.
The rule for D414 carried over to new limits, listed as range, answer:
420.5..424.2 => 259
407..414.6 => 256.2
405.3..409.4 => 250.6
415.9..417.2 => 259.7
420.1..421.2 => 257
